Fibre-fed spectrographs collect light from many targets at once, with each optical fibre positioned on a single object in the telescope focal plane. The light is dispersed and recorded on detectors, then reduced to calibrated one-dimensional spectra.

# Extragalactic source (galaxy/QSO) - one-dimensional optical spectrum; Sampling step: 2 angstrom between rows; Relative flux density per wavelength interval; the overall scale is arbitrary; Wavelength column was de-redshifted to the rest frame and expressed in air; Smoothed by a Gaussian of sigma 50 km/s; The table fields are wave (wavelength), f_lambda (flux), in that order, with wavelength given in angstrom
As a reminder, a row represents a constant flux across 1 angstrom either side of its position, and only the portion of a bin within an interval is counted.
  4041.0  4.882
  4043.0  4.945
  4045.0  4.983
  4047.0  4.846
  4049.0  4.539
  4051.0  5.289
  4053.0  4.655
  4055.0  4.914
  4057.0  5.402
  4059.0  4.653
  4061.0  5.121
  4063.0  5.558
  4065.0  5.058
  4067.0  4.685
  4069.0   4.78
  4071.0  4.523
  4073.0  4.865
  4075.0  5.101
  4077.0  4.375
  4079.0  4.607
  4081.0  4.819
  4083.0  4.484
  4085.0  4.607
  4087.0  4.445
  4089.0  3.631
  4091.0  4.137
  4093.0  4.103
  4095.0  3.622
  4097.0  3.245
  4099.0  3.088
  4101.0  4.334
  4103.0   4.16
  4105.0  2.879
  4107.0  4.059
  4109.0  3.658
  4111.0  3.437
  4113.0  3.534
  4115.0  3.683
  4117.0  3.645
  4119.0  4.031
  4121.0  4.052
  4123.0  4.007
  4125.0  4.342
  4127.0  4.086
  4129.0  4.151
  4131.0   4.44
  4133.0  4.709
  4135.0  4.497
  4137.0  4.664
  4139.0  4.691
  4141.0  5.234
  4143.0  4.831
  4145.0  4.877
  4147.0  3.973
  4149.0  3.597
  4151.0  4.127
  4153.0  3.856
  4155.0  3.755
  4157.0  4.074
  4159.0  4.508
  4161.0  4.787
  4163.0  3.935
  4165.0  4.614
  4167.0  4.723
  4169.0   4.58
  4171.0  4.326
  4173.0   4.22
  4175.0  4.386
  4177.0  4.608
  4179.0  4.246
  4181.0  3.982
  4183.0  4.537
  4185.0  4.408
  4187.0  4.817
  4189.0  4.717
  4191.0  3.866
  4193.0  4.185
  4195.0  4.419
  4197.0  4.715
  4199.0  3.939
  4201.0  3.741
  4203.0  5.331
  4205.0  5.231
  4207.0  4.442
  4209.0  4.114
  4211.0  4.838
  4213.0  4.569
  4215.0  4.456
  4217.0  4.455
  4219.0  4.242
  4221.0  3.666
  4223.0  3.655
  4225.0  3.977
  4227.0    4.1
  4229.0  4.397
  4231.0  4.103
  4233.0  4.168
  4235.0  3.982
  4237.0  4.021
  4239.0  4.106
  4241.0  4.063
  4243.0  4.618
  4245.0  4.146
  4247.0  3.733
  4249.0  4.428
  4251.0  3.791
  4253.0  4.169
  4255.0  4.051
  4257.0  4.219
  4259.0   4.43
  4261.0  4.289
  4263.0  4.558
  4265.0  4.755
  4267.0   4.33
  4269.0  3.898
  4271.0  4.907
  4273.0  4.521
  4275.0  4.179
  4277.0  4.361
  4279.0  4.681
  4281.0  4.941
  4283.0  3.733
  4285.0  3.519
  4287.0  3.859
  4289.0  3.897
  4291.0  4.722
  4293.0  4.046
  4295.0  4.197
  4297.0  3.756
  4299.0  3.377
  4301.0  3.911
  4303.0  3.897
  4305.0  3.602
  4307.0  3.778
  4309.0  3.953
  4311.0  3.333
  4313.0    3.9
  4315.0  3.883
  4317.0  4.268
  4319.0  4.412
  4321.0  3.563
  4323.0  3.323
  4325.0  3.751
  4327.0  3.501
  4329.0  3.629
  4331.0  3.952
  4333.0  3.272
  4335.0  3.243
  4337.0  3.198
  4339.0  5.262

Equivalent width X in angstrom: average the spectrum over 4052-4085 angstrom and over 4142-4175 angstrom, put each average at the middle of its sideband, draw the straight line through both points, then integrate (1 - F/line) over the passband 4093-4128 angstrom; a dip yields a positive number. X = 6.3 angstrom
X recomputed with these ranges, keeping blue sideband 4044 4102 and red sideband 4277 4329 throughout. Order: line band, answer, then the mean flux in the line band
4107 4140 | 2.4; 4.1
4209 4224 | -0.3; 4.26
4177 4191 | -0.6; 4.42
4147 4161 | 1.0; 4.04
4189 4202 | 0.1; 4.19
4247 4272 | -1.6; 4.3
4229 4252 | -0.1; 4.12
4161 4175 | -0.4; 4.43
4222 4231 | 0.2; 4.04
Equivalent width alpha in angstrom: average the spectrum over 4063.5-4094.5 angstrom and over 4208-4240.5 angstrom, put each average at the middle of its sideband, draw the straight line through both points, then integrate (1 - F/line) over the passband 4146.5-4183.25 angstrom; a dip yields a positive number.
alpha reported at 0.6 angstrom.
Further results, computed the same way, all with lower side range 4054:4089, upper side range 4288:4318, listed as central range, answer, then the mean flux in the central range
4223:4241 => 0.4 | 4.08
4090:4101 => 2.3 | 3.7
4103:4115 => 2.7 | 3.58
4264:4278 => -1.4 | 4.42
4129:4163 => 0.9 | 4.39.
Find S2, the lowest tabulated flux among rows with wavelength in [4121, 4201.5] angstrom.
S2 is 3.597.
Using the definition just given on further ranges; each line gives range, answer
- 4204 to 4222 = 3.666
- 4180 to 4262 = 3.655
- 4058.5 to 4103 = 3.088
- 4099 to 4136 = 2.879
